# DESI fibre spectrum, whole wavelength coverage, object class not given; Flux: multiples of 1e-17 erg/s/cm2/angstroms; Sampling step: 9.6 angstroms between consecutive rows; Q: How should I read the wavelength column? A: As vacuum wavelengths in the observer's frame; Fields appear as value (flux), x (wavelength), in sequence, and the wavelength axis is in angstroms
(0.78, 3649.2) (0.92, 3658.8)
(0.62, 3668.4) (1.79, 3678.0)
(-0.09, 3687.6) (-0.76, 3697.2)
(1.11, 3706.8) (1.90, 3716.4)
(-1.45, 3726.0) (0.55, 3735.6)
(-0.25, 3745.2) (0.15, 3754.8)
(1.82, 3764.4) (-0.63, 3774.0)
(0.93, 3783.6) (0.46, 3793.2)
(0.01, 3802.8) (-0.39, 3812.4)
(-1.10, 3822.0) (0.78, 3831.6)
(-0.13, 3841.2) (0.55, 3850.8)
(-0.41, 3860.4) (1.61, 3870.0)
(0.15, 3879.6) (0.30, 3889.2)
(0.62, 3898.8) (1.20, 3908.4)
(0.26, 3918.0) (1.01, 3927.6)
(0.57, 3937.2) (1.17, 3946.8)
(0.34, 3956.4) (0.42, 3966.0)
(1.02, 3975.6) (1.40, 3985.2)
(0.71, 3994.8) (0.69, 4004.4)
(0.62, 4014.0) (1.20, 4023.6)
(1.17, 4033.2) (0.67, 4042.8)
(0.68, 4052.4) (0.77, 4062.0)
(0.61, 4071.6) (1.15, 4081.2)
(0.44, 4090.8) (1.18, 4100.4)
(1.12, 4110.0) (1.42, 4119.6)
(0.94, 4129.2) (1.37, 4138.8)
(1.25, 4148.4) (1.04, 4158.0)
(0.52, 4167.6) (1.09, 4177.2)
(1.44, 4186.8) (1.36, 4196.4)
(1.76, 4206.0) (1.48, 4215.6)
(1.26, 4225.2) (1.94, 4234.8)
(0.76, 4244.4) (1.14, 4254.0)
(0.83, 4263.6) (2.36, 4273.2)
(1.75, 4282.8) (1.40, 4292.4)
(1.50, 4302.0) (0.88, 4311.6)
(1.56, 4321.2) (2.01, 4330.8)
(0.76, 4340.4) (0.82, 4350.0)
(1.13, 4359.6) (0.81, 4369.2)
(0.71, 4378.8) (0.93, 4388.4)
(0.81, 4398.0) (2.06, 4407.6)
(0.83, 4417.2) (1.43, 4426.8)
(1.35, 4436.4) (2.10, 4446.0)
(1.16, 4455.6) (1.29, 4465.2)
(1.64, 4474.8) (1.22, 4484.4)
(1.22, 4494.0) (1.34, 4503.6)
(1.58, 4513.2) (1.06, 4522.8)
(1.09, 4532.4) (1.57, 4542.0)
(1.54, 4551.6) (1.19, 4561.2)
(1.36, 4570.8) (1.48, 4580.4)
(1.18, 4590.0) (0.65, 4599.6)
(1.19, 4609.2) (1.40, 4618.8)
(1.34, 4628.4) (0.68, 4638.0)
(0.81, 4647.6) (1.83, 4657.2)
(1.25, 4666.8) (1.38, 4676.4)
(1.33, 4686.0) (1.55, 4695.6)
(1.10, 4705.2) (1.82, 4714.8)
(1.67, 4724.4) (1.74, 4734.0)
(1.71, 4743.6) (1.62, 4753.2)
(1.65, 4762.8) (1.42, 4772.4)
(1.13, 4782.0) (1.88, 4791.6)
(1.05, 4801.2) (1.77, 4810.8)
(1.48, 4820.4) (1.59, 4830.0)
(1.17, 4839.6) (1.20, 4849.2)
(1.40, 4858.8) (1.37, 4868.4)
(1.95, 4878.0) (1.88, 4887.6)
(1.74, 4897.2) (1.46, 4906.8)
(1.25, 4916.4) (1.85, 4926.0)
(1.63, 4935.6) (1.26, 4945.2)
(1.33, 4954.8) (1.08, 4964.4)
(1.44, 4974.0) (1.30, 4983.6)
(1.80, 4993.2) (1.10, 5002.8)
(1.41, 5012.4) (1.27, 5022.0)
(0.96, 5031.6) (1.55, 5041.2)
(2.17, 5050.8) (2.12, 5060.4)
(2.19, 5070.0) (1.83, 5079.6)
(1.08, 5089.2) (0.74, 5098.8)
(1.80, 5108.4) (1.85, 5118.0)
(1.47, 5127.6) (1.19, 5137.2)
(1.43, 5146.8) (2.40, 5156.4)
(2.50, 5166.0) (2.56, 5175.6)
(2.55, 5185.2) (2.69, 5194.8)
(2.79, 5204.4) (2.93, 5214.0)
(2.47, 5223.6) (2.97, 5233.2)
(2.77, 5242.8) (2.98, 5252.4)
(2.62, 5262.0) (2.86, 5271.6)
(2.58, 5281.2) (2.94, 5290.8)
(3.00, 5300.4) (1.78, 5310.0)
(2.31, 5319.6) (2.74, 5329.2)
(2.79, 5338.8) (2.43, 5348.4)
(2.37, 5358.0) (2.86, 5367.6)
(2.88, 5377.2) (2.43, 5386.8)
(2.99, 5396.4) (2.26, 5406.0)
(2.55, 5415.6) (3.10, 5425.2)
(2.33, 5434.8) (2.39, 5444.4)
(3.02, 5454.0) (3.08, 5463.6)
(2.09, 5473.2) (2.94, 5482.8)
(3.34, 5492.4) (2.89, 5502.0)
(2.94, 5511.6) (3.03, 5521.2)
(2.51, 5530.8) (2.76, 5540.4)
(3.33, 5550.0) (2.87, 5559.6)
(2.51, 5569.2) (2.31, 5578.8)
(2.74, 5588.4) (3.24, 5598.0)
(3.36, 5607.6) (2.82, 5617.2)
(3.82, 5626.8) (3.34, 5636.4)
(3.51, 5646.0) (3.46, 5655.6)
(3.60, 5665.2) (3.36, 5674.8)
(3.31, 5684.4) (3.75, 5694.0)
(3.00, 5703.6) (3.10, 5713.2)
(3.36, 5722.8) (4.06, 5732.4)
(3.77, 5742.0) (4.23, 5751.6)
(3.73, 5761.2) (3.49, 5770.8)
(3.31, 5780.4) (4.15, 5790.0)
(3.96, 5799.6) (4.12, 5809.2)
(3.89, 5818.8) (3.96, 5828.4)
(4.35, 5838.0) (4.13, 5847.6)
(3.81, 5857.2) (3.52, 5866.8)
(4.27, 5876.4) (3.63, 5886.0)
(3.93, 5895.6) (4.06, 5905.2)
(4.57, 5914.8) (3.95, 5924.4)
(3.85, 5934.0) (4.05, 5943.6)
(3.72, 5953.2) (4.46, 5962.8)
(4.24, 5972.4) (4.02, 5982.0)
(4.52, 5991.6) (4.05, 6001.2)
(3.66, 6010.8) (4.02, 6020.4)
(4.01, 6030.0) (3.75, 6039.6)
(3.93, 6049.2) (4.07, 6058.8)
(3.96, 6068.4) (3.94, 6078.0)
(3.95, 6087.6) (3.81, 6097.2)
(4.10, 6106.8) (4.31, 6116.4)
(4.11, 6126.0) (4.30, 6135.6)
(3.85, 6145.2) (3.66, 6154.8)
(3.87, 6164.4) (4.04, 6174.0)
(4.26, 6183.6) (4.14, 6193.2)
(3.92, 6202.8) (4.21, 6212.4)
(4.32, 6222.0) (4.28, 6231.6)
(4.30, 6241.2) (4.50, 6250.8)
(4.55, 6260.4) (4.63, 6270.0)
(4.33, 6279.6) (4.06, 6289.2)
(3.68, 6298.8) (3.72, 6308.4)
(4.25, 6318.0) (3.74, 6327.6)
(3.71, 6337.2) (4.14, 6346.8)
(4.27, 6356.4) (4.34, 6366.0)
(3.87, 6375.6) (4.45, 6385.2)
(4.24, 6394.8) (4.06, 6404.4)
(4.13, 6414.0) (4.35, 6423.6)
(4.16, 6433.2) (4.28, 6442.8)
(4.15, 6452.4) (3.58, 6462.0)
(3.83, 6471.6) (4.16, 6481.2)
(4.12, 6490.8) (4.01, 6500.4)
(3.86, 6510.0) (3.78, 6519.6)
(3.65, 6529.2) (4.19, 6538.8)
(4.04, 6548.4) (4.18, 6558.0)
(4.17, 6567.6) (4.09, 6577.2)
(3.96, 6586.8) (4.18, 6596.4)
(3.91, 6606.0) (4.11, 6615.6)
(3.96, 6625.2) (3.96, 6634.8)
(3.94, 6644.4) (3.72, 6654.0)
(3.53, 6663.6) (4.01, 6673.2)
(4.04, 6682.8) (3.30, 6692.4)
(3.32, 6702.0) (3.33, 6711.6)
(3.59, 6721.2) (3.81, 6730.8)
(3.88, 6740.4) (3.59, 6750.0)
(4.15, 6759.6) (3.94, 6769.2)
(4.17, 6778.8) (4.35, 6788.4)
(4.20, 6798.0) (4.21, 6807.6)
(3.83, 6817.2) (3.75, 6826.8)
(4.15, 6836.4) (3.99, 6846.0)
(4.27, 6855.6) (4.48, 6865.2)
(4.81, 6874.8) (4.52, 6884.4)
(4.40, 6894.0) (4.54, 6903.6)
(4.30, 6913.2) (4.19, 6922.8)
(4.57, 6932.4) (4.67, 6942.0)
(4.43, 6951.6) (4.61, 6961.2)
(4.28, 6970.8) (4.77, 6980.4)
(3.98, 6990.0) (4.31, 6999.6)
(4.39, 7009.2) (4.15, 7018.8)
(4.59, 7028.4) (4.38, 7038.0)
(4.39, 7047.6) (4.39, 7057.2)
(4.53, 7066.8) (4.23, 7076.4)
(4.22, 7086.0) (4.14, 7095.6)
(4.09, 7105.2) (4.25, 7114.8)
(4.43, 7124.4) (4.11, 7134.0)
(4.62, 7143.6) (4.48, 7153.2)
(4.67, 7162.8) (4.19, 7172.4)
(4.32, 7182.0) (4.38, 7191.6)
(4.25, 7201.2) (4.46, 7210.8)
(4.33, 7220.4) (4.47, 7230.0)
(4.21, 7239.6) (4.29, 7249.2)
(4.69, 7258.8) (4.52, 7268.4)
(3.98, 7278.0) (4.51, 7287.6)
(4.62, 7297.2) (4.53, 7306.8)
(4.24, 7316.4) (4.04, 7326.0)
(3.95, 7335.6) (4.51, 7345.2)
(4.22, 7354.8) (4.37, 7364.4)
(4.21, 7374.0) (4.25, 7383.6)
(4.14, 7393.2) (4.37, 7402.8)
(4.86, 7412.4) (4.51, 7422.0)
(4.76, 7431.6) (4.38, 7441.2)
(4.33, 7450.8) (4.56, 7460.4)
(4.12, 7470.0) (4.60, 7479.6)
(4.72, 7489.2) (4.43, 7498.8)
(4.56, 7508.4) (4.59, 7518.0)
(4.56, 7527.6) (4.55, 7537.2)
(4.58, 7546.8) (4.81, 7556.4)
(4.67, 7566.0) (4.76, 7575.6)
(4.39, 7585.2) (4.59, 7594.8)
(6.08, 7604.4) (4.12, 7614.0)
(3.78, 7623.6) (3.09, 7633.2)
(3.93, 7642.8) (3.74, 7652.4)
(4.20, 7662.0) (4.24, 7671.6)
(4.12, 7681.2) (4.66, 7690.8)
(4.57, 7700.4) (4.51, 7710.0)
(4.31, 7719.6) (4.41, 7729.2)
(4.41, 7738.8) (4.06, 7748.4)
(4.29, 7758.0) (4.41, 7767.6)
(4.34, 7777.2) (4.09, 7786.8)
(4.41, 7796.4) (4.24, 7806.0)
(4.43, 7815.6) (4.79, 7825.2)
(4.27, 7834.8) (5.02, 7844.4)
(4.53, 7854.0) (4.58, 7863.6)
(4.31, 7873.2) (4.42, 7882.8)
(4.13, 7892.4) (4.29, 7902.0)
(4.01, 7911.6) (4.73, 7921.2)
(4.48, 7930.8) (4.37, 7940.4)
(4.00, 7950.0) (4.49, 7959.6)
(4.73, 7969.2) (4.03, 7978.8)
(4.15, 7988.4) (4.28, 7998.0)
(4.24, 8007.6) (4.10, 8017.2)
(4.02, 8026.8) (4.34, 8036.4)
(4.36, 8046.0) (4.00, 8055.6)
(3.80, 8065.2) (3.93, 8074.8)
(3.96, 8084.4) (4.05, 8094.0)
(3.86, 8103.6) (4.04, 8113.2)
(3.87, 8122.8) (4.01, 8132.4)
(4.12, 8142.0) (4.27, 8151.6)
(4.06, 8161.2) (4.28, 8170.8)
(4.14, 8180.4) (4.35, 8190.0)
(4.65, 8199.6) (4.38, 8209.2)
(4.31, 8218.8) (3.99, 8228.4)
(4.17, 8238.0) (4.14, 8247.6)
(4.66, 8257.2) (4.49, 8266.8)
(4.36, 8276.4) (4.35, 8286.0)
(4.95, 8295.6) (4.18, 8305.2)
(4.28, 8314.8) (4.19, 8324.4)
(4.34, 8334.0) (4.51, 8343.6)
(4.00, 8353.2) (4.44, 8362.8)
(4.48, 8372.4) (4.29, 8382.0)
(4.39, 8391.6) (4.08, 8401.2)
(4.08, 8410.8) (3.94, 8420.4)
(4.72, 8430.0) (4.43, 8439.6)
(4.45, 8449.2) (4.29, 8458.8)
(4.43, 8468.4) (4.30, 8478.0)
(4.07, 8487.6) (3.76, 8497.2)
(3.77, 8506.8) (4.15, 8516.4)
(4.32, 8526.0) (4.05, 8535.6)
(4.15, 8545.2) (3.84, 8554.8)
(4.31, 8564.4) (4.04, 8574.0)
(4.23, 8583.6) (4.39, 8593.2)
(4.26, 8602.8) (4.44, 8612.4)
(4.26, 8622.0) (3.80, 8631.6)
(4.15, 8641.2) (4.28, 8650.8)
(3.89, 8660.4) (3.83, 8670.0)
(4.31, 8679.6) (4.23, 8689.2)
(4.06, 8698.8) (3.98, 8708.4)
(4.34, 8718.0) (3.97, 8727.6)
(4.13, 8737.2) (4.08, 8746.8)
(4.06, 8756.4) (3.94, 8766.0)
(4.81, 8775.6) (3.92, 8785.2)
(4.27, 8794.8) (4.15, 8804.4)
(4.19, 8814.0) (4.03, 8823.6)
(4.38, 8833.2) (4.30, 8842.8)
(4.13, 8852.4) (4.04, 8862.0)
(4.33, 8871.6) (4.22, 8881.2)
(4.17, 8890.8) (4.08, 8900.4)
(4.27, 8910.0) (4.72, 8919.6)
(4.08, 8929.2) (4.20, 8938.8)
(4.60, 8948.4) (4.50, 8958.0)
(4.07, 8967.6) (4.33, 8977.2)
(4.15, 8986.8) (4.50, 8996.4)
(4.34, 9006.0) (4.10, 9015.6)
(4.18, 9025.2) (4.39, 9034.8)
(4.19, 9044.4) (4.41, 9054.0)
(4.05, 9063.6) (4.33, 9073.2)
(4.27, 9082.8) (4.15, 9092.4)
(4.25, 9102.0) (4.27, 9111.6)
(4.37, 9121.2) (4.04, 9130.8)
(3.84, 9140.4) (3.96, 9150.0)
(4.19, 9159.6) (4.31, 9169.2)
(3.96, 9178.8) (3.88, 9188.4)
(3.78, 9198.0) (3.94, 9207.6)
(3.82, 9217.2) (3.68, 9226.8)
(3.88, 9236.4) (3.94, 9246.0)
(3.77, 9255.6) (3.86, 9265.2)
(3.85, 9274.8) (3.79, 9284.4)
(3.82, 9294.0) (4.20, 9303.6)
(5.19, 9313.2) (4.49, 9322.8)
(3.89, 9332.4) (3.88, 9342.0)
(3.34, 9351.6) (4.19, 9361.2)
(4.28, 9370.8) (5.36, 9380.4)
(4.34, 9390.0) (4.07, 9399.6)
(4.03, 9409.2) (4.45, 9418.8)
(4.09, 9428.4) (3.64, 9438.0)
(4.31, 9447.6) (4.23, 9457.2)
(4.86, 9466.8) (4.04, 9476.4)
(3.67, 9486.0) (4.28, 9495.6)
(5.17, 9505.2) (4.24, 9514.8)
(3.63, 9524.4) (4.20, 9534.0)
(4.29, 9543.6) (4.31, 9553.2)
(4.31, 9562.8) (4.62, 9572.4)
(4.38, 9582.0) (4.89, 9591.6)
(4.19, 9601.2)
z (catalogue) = 0.29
